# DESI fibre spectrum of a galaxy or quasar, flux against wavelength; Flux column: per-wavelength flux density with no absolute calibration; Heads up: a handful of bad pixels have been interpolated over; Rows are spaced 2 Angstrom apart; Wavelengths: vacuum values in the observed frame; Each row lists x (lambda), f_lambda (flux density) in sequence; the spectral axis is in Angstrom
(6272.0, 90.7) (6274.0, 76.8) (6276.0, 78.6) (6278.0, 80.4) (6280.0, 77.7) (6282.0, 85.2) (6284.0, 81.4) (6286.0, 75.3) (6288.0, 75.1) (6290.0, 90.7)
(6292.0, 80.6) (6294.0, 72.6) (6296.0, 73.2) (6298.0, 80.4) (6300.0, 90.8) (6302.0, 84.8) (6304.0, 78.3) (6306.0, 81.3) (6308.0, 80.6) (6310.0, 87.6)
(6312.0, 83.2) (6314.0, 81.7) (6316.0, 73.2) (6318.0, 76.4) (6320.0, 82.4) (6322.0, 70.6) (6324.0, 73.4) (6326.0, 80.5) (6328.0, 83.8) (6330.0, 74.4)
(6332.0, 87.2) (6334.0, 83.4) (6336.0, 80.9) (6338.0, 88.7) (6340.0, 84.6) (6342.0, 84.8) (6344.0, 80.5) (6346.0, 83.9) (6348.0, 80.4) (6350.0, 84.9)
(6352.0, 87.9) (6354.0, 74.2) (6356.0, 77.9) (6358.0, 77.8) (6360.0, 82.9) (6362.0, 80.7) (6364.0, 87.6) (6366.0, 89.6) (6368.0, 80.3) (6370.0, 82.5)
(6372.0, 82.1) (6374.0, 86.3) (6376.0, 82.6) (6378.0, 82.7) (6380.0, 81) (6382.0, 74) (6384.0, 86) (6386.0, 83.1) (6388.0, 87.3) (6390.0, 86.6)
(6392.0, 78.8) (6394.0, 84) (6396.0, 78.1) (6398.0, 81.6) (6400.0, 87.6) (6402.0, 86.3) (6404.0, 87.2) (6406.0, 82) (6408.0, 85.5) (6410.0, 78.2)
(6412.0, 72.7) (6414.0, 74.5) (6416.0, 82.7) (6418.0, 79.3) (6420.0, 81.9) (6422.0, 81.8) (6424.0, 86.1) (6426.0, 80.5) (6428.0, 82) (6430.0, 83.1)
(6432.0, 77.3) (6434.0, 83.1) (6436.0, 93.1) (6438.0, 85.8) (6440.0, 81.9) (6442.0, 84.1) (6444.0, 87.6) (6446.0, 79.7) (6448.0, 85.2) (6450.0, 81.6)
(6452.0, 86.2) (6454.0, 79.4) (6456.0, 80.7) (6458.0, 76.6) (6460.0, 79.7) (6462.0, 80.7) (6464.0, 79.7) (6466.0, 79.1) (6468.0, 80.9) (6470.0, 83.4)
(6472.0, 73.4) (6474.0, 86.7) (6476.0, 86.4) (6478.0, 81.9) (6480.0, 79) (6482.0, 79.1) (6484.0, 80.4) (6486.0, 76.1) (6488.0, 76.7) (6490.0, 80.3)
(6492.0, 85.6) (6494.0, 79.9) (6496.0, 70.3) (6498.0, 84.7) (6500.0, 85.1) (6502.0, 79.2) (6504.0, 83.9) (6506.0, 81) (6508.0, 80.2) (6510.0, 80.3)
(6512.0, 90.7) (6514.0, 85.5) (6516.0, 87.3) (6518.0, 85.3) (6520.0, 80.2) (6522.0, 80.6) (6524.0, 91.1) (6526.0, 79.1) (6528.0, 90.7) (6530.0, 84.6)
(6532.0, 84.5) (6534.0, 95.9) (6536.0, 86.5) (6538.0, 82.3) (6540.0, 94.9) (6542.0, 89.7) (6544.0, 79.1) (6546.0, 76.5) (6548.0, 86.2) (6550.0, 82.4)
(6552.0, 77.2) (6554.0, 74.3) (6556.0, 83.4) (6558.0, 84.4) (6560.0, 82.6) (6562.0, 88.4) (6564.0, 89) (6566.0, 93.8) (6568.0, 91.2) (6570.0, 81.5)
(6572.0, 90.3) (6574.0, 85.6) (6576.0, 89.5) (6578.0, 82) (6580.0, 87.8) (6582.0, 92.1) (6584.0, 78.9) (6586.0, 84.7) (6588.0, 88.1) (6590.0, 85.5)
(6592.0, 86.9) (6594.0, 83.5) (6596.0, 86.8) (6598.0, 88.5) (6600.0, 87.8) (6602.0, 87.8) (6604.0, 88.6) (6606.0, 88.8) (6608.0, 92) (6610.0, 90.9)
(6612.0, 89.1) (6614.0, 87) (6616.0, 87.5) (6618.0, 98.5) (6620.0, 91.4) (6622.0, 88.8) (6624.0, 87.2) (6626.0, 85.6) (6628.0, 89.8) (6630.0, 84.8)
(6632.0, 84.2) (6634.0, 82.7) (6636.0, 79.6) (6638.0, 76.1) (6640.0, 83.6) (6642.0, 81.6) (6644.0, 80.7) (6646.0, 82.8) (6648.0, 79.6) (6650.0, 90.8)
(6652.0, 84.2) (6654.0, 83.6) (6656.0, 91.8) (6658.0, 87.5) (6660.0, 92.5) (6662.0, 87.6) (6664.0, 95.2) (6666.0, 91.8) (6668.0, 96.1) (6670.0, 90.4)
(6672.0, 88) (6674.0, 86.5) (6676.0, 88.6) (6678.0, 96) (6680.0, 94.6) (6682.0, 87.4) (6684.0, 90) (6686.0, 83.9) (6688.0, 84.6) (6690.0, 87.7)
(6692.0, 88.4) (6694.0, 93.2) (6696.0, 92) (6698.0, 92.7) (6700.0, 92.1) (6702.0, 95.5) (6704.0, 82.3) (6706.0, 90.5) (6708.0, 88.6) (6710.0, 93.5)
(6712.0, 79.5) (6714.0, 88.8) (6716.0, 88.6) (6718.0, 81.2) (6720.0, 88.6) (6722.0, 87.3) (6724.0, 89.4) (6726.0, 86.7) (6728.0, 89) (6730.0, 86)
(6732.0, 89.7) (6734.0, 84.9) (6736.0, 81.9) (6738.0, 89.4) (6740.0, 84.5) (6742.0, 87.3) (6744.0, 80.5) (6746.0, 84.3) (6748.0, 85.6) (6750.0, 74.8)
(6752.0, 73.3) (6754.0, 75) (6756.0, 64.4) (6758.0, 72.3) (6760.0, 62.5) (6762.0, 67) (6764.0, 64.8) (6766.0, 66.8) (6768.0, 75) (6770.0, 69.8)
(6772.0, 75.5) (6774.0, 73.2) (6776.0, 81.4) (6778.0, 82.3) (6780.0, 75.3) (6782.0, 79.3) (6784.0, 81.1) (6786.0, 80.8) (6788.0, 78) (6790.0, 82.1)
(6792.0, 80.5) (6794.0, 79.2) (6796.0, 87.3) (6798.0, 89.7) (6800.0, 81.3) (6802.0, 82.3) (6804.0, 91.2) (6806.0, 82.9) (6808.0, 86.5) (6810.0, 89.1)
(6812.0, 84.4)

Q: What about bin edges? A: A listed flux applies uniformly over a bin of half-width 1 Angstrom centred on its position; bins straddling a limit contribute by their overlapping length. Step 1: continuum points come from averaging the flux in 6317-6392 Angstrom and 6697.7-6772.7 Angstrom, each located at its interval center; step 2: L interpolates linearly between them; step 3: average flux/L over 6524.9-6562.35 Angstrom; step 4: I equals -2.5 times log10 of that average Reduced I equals -0.03 mag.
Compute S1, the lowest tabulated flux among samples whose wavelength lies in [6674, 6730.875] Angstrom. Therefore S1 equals 79.5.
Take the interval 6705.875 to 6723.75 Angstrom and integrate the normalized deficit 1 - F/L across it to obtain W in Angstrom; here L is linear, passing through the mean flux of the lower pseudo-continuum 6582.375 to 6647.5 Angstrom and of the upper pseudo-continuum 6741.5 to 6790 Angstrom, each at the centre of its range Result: -1.86 Angstrom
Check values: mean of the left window 86.2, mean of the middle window 87.3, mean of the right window 75.4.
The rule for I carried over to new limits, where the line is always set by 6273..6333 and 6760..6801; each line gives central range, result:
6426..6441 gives -0.058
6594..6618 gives -0.139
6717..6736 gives -0.122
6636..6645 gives -0.033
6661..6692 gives -0.157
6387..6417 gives -0.038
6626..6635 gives -0.098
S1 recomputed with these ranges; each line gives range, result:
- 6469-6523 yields 70.3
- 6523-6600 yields 74.3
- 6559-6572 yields 81.5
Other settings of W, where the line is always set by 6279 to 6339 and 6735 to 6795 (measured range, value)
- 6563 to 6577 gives -1.83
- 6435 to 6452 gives -1.18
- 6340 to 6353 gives -0.58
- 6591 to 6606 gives -1.73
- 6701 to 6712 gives -1.67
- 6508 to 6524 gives -1.13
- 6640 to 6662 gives -2.18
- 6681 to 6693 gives -1.46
